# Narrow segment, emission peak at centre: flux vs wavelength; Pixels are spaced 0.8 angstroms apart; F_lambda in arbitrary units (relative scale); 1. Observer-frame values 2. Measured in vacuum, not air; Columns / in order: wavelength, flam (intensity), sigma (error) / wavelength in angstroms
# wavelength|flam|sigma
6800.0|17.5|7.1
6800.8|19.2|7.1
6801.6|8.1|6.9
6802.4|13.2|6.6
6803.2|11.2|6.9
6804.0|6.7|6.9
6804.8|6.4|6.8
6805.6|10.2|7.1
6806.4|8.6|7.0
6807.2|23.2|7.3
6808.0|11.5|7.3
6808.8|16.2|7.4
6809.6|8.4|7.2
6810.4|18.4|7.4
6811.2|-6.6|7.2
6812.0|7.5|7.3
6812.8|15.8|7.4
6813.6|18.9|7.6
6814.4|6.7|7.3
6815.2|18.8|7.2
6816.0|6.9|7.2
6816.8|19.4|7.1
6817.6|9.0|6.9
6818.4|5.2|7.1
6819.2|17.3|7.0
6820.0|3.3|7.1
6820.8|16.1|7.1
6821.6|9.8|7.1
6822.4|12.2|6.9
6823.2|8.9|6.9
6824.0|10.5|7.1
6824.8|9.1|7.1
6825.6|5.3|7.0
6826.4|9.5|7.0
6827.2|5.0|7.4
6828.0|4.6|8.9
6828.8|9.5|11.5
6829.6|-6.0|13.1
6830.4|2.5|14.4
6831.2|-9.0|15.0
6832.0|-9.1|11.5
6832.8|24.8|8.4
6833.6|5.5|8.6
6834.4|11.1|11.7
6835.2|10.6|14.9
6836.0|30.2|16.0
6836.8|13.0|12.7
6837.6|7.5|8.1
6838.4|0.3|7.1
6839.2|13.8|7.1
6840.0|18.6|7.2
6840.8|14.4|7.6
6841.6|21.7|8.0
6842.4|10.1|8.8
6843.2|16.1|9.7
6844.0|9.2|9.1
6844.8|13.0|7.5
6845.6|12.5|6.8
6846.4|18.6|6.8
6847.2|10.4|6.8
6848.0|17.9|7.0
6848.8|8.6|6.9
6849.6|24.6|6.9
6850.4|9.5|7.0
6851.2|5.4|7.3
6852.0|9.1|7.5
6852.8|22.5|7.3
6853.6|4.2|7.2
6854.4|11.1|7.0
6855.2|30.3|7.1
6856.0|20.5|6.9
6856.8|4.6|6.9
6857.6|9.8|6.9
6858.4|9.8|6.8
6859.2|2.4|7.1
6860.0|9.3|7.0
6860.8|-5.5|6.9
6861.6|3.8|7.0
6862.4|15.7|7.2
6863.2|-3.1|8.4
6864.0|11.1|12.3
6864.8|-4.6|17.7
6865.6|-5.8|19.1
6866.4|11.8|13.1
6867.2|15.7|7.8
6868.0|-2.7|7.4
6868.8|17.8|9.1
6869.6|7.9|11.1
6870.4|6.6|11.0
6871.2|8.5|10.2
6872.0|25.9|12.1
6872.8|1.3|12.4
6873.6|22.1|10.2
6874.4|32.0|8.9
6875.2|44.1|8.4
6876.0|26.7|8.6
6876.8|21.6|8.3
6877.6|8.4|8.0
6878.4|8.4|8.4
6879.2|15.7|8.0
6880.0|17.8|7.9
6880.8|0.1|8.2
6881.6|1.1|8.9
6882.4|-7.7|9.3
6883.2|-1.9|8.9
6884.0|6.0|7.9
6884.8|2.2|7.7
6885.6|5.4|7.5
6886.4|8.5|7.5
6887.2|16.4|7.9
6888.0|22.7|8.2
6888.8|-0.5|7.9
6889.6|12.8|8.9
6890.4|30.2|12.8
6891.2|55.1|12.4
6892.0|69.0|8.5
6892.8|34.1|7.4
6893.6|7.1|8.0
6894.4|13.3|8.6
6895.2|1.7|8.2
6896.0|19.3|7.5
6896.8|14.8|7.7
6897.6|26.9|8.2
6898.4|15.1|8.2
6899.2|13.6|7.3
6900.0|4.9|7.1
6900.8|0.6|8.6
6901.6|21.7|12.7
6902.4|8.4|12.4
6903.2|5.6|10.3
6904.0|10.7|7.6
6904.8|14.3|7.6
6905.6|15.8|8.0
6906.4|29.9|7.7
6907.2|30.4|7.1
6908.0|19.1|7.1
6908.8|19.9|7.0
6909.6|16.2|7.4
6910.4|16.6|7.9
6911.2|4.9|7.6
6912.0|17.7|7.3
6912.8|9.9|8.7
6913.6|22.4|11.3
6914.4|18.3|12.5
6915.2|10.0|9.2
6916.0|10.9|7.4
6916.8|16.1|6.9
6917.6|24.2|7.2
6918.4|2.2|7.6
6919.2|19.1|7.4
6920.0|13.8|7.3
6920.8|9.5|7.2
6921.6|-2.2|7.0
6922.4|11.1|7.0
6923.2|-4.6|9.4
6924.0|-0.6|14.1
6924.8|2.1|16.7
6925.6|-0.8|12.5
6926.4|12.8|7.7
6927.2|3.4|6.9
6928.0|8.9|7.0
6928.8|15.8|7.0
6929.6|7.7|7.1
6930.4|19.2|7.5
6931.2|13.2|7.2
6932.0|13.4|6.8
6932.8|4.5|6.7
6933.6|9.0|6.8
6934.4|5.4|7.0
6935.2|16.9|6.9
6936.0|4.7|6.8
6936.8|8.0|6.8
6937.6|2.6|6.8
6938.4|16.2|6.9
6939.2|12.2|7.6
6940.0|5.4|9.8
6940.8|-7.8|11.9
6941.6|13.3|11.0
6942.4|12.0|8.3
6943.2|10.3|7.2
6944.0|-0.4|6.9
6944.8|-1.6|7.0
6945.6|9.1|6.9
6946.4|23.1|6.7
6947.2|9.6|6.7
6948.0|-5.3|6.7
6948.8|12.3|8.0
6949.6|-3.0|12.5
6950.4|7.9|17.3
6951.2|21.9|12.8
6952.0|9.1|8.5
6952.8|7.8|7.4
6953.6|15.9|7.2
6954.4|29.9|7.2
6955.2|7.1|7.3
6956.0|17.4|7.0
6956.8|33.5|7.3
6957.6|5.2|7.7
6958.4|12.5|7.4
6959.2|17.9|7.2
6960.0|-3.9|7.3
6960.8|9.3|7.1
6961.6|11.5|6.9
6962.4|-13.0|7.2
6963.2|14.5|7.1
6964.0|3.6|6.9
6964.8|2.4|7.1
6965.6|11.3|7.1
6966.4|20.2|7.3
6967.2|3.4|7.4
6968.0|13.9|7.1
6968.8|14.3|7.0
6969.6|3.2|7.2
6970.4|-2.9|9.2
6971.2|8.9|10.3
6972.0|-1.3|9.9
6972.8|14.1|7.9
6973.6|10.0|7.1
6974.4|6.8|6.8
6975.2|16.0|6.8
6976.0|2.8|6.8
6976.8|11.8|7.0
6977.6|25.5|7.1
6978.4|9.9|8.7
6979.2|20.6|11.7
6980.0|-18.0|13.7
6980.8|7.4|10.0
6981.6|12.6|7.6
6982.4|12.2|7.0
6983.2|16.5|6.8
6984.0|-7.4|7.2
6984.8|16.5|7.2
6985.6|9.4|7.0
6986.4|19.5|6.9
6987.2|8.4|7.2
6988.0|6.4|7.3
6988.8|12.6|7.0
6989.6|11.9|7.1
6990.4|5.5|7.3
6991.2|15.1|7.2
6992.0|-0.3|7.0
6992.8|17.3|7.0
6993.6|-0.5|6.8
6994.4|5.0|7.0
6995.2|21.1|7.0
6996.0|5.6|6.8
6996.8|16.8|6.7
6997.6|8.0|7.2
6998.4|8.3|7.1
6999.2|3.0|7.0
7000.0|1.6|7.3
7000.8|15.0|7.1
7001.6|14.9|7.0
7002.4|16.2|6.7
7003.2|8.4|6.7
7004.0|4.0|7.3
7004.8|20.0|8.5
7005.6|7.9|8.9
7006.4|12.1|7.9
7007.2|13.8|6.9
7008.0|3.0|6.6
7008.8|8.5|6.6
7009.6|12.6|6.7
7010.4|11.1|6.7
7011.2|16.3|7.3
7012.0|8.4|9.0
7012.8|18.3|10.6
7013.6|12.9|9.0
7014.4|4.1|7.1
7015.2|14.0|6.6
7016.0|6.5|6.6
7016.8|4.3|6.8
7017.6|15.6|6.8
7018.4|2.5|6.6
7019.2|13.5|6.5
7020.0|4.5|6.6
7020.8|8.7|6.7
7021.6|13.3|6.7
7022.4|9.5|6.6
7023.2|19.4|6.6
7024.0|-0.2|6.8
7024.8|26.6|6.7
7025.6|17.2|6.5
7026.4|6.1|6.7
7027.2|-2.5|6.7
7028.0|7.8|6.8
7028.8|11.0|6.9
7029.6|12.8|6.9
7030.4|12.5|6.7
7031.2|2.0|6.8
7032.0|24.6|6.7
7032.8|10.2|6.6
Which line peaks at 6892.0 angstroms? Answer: [S II]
